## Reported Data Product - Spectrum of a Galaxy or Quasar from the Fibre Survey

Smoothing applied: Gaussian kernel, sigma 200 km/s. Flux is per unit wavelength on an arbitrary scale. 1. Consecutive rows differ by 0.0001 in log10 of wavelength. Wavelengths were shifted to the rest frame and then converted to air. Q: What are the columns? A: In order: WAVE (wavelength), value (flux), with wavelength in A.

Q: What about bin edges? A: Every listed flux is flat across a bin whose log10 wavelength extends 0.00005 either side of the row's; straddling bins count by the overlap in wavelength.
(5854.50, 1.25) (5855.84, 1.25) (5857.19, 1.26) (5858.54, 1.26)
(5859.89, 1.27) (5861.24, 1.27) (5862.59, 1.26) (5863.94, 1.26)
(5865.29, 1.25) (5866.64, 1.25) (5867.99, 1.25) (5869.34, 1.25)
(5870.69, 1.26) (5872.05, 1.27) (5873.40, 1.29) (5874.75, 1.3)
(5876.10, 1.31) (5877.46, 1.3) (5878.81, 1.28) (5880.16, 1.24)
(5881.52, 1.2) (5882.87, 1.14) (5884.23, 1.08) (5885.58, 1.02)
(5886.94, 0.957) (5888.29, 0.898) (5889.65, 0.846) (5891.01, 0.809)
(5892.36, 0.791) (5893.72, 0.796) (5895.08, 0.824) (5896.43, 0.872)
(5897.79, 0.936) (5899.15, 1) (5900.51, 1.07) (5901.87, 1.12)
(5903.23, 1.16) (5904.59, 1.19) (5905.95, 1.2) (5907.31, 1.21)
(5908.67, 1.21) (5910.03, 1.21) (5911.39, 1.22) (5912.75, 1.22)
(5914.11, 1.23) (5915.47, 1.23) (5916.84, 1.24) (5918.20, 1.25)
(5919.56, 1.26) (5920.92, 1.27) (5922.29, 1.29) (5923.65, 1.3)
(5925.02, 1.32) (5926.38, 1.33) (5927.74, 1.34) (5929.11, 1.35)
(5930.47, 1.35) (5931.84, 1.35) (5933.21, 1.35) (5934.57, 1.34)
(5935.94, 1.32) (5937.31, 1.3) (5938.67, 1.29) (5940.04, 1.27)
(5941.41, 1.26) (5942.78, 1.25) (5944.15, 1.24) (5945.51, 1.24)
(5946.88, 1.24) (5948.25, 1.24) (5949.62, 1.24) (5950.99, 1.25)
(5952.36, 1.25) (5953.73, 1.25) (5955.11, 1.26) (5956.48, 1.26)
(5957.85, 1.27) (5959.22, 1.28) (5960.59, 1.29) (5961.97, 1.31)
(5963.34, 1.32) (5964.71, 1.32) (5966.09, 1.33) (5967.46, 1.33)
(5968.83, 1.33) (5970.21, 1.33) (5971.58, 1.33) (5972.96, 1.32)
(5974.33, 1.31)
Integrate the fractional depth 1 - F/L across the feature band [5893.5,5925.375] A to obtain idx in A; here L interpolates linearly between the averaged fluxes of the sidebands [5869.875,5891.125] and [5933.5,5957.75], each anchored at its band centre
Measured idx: 1.2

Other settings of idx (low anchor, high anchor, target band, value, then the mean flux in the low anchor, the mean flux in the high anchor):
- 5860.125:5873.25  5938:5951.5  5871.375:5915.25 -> 5.4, 1.26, 1.25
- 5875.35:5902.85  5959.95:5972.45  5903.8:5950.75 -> -3.9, 1.03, 1.32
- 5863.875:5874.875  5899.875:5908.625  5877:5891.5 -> 1.8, 1.26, 1.16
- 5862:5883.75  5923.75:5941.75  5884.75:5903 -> 5.0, 1.26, 1.32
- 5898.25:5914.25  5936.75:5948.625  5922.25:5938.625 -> -1.3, 1.16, 1.26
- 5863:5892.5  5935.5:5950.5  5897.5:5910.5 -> 0.7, 1.16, 1.26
